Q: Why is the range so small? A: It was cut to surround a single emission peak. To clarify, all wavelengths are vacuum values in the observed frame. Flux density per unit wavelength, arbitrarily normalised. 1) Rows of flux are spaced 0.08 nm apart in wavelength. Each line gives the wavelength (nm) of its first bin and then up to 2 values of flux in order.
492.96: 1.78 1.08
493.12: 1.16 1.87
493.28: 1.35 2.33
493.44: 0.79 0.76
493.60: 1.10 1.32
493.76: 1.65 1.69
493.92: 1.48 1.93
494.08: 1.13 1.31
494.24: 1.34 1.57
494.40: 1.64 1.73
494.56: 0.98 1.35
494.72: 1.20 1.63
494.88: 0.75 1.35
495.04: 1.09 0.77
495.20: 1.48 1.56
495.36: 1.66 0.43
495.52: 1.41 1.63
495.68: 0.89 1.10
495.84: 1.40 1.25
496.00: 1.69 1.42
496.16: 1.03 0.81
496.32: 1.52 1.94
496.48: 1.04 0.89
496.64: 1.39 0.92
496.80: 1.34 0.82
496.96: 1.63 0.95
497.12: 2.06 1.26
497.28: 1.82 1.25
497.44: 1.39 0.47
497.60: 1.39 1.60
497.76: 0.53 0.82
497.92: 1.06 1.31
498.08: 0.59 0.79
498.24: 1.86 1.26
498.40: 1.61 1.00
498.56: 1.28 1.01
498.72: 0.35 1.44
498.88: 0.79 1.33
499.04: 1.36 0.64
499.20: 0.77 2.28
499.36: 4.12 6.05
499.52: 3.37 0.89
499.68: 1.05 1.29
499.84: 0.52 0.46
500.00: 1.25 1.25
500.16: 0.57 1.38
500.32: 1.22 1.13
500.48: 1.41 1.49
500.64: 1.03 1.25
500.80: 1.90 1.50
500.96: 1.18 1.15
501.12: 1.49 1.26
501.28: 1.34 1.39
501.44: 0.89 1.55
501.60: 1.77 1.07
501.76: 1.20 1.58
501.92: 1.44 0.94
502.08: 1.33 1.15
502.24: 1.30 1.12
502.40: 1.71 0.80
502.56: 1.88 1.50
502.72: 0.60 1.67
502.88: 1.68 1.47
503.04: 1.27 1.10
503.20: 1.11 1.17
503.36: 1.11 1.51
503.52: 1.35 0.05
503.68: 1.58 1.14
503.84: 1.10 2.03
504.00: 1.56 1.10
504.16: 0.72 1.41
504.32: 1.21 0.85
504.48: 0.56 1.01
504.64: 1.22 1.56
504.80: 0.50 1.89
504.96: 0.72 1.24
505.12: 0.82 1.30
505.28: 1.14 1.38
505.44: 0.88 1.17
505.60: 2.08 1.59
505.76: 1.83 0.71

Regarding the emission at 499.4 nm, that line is H-beta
